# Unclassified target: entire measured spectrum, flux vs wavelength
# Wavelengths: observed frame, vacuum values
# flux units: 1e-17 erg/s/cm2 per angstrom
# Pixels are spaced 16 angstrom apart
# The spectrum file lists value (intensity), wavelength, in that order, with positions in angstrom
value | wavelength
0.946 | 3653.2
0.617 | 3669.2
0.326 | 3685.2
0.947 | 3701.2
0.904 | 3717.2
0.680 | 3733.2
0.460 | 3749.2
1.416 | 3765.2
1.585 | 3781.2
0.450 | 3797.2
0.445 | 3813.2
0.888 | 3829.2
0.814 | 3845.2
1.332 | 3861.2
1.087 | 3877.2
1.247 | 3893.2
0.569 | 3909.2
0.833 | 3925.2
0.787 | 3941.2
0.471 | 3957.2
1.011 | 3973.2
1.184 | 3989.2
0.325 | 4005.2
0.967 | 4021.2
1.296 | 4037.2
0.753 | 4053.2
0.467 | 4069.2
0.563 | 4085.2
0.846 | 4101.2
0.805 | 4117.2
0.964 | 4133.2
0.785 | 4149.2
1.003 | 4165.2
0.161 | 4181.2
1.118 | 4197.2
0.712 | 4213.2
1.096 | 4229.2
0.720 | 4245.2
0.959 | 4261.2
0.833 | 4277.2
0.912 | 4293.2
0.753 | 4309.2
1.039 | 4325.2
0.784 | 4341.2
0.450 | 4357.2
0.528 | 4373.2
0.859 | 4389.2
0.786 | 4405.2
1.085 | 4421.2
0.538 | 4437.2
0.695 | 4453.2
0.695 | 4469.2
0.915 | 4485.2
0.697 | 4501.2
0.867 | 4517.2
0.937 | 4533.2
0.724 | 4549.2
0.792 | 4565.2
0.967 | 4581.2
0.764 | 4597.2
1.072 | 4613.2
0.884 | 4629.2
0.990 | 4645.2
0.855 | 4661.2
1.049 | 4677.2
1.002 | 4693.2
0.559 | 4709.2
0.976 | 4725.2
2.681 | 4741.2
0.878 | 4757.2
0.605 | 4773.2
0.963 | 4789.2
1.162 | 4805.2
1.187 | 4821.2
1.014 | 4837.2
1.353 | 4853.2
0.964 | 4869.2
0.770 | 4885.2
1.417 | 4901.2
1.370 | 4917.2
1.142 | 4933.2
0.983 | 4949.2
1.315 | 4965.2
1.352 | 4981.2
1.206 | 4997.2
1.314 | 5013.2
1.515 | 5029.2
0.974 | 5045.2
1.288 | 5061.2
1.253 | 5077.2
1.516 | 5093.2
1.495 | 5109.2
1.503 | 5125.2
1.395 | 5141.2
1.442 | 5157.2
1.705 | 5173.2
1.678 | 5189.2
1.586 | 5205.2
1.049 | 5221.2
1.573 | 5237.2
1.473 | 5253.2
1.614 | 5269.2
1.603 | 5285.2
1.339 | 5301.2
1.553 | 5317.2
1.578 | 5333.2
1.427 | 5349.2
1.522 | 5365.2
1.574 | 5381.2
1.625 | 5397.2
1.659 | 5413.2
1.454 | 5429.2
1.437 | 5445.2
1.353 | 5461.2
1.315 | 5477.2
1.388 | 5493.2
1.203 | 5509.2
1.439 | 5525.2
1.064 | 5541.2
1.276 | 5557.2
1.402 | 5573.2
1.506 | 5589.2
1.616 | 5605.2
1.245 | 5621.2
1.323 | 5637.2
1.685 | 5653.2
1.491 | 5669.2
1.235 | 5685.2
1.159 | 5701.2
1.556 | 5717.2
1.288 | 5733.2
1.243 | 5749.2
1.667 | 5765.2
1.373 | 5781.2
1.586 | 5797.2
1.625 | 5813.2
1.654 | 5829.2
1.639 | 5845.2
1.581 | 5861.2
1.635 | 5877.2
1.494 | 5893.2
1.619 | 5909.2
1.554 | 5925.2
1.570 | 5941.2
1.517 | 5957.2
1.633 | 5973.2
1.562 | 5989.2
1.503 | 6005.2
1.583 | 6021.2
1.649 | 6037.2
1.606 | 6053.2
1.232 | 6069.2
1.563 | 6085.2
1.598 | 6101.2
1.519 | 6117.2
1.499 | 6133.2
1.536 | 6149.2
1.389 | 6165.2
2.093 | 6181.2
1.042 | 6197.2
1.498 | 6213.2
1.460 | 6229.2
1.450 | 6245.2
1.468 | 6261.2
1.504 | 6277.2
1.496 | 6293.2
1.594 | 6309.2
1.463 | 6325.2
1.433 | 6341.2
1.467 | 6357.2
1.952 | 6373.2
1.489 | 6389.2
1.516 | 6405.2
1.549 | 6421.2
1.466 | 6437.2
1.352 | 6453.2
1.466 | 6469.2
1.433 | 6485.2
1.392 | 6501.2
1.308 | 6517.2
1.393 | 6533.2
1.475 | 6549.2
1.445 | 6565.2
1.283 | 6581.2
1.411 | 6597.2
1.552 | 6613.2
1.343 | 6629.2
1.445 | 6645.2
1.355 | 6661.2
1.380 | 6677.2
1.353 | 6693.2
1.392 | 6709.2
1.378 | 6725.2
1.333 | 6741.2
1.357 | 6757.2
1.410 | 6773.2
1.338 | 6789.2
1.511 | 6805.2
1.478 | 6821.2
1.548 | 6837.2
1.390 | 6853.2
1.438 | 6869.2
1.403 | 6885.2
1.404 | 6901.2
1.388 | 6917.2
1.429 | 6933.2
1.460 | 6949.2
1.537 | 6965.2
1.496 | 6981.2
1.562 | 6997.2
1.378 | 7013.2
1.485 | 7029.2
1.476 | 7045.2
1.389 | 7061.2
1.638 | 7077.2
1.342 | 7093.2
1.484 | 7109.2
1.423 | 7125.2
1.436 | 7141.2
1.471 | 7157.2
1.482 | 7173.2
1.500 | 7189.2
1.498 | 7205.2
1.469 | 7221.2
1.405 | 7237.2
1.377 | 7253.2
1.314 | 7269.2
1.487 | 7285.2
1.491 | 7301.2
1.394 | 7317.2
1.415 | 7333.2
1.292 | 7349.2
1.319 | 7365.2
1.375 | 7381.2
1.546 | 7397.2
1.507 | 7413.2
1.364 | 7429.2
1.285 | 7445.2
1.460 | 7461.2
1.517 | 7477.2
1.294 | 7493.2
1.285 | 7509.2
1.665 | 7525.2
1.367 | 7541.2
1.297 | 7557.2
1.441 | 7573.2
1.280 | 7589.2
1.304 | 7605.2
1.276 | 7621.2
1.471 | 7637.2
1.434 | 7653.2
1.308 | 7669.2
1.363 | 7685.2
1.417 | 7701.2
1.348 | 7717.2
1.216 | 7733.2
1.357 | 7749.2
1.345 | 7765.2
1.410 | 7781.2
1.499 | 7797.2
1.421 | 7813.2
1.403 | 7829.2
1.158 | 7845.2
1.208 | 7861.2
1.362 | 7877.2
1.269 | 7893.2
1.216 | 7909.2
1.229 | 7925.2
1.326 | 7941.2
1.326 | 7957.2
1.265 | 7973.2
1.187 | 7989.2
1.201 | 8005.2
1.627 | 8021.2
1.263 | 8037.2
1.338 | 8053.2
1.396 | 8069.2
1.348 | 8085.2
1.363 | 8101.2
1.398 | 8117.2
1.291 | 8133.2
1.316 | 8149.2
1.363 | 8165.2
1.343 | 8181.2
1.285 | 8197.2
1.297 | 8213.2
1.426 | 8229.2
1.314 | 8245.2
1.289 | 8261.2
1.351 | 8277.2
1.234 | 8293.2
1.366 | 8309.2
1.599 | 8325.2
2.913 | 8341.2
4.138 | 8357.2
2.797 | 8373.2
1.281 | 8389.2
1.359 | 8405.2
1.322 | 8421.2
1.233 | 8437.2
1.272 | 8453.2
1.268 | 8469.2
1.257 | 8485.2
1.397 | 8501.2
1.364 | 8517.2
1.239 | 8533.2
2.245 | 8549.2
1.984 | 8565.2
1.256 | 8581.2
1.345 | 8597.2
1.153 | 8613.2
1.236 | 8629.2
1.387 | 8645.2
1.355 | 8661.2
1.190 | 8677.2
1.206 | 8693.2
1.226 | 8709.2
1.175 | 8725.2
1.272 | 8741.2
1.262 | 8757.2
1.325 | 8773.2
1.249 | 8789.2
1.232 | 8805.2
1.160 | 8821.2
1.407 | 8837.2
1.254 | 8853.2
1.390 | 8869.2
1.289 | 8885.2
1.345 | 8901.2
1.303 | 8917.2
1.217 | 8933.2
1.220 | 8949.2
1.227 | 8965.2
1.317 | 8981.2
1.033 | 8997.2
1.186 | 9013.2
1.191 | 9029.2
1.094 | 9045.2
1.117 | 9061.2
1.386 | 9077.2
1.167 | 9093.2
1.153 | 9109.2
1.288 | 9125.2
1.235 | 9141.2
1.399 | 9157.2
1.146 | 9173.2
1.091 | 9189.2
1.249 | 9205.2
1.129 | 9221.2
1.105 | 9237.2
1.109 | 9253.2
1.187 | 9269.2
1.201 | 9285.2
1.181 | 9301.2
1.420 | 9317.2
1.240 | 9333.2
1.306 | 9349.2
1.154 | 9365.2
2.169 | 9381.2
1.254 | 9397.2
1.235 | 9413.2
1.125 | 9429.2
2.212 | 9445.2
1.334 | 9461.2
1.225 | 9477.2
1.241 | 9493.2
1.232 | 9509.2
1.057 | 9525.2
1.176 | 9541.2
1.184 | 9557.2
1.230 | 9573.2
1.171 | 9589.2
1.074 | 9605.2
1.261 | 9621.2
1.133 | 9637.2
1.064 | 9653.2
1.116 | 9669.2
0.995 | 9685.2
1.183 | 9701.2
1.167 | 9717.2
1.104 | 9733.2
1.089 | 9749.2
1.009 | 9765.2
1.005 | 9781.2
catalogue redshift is 0.272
